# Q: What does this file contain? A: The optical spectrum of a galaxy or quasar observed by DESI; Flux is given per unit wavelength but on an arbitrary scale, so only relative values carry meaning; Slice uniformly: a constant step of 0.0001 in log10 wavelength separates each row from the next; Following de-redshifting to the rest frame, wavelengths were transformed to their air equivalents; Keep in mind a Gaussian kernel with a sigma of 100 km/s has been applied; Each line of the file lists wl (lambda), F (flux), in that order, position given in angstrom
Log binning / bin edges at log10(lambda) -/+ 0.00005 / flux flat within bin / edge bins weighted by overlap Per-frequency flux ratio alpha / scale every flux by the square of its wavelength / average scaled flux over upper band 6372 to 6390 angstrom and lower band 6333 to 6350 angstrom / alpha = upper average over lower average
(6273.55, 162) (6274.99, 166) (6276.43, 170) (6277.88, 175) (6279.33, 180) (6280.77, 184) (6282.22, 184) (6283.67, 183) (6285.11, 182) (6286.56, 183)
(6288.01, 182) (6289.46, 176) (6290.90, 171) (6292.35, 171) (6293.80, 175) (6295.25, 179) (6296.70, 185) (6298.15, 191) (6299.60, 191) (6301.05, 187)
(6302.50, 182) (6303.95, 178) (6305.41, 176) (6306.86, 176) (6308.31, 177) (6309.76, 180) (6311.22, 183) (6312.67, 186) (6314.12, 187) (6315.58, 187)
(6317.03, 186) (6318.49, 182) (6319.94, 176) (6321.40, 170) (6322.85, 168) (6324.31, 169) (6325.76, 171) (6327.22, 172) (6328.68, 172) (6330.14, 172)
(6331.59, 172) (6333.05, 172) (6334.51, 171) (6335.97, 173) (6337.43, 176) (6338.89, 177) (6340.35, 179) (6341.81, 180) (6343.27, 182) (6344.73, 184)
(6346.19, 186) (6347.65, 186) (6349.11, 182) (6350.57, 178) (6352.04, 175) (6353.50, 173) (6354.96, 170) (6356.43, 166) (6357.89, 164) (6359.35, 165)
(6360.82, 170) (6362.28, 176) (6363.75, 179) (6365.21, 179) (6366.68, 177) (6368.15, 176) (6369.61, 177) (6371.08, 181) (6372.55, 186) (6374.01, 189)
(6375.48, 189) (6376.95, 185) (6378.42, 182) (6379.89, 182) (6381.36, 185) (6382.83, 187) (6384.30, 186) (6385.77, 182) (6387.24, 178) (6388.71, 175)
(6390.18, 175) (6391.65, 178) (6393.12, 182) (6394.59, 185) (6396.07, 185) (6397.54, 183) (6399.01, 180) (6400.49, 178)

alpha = 1.0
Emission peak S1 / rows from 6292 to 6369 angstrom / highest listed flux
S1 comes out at 191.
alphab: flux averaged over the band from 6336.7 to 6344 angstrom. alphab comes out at 179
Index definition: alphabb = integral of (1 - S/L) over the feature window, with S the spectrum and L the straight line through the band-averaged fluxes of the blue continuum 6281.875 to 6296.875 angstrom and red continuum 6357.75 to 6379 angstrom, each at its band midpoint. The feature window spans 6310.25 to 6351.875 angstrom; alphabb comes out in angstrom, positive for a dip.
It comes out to 0.23 angstrom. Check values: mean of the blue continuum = 179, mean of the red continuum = 179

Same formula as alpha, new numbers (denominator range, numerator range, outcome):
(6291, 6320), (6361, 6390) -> 1.02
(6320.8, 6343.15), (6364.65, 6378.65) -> 1.06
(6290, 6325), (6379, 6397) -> 1.04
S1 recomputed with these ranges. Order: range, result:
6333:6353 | 186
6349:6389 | 189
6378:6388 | 187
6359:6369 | 179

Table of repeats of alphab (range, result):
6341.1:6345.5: 182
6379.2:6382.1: 183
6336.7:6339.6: 176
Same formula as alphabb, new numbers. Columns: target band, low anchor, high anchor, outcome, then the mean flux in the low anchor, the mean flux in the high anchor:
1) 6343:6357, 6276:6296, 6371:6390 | 0.27 angstrom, 178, 183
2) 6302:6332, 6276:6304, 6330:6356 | 0.27 angstrom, 181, 177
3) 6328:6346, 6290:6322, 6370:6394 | 0.53 angstrom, 181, 183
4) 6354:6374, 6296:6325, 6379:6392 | 0.68 angstrom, 181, 181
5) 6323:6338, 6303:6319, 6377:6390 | 0.81 angstrom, 182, 182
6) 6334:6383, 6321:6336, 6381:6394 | -0.64 angstrom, 171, 181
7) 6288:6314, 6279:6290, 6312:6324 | 0.06 angstrom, 182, 180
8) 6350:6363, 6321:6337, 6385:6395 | 0.31 angstrom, 171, 179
